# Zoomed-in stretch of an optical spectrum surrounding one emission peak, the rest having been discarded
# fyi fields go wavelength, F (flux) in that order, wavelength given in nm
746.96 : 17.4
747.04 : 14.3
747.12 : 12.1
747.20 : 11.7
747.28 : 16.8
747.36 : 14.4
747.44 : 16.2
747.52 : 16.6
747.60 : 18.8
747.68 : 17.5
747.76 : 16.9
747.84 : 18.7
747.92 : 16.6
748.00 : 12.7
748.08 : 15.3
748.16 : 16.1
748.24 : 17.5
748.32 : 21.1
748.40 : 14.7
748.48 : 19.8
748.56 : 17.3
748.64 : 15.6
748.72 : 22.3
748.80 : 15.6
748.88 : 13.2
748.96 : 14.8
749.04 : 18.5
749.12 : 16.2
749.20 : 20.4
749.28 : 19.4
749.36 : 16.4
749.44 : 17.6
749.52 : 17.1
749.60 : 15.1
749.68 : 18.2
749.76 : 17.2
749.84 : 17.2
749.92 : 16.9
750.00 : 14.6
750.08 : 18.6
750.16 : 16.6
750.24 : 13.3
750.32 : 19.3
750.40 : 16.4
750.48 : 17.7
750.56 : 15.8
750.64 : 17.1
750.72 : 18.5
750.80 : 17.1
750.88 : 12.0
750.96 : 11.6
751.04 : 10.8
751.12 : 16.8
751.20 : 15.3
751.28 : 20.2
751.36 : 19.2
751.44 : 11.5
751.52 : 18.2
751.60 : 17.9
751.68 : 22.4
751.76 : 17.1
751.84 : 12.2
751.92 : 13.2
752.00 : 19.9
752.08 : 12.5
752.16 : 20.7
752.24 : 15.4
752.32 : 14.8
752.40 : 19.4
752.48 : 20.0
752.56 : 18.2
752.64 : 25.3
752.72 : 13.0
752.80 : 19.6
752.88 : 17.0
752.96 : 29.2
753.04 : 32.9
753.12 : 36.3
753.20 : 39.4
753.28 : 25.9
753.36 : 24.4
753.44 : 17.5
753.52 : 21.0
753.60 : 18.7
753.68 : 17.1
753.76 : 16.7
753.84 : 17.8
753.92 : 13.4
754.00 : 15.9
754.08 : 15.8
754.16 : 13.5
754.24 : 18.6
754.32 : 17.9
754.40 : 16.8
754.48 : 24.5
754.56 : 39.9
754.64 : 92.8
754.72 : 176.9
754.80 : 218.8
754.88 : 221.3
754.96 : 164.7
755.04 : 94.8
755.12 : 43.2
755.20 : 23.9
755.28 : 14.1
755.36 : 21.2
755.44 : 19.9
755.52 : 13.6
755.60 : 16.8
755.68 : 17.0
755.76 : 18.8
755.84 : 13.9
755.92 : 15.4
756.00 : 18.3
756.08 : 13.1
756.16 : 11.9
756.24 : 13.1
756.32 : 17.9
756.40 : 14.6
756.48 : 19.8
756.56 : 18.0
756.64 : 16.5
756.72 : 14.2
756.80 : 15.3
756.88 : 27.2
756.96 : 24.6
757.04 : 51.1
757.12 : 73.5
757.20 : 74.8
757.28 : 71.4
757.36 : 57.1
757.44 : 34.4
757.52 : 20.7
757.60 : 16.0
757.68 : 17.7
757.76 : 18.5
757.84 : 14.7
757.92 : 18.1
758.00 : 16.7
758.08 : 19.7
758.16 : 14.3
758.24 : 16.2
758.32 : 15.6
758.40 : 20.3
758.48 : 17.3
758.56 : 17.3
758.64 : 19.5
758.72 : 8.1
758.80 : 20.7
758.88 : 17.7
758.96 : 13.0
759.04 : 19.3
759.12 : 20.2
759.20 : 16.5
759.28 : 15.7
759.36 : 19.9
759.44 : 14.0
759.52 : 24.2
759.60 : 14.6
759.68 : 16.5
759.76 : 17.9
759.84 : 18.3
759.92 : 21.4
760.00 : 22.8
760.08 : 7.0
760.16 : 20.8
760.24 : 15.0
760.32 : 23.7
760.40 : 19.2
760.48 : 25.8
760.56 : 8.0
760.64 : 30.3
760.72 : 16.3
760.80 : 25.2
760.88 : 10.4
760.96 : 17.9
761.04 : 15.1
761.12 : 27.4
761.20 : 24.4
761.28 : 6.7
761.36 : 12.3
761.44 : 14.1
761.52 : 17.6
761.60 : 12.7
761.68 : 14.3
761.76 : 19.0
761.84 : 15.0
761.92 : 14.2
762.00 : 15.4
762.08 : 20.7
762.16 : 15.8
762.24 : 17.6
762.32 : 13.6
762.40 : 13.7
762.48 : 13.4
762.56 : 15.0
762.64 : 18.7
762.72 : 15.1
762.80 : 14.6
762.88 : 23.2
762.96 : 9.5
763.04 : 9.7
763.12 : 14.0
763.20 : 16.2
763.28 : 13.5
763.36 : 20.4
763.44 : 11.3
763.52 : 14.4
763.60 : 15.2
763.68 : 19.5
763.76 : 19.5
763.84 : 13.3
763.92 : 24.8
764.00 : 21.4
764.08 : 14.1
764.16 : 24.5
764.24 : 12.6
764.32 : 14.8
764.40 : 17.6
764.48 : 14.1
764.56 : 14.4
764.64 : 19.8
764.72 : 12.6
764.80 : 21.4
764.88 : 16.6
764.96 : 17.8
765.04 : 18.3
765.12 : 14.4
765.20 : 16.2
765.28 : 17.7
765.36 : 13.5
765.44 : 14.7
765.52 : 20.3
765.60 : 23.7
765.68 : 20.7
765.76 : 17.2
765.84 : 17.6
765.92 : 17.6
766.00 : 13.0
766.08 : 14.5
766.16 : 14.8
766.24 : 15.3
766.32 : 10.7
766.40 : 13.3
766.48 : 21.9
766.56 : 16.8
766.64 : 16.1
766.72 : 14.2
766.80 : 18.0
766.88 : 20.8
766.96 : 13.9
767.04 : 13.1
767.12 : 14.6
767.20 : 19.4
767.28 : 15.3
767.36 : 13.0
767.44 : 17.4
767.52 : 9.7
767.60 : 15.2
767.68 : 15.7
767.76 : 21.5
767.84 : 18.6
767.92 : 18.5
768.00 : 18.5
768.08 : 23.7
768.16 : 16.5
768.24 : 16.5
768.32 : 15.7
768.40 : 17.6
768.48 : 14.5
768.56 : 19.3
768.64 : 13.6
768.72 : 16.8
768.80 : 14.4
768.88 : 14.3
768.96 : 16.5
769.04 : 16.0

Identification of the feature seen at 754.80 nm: H-alpha 6563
